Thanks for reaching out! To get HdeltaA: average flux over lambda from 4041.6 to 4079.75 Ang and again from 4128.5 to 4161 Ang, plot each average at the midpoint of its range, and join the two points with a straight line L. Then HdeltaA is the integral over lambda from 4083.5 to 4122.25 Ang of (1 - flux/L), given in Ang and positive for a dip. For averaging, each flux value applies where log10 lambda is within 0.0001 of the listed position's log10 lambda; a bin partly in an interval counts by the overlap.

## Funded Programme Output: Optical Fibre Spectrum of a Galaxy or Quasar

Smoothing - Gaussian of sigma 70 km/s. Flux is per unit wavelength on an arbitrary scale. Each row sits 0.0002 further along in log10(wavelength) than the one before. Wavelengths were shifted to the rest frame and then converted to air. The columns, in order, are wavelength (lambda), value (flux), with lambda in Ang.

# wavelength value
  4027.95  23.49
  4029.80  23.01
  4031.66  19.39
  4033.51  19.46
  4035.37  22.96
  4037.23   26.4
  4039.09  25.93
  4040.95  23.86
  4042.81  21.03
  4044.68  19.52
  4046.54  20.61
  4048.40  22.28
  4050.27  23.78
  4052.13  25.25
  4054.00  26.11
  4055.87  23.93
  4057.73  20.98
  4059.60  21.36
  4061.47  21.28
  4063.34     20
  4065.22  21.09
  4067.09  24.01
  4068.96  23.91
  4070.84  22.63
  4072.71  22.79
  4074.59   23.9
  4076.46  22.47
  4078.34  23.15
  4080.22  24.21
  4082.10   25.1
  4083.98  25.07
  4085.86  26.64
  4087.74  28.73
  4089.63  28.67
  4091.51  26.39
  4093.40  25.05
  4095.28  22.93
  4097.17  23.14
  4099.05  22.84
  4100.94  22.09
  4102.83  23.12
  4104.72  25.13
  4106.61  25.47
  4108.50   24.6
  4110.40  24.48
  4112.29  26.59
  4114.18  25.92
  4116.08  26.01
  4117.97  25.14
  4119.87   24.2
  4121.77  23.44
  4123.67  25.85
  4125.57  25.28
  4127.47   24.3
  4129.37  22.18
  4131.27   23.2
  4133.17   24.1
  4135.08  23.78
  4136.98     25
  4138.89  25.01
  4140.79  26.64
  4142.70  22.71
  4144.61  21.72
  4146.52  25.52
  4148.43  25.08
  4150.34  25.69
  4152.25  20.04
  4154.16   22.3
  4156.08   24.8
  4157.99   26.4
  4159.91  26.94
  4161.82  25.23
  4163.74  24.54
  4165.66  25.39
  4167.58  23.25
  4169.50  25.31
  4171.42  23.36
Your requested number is -2.80 Ang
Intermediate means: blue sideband 22.5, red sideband 24.2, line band 25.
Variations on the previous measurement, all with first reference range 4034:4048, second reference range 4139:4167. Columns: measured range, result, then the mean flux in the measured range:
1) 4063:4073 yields 0.3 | 22.5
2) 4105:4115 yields -0.7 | 25.4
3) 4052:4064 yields 0.2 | 22.6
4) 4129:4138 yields 0.2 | 23.8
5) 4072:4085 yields -0.3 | 23.8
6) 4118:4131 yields -0.1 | 24.2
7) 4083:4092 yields -1.4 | 27.1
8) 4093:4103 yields 0.2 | 23.1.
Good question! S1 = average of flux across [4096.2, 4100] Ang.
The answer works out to 23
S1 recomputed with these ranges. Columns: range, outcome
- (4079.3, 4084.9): 24.8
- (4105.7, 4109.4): 25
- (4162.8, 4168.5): 24.4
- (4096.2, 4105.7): 23.3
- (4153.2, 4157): 23.5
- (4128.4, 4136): 23.3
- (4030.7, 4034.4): 19.5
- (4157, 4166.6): 25.7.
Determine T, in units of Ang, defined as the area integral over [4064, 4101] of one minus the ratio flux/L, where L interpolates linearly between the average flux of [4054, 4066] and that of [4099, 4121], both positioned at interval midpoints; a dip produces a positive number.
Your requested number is -1.9 Ang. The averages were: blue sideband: 21.8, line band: 24.3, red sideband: 24.7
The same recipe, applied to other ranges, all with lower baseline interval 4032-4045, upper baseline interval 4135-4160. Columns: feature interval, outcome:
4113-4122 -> -0.5 Ang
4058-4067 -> 0.7 Ang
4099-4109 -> -0.1 Ang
